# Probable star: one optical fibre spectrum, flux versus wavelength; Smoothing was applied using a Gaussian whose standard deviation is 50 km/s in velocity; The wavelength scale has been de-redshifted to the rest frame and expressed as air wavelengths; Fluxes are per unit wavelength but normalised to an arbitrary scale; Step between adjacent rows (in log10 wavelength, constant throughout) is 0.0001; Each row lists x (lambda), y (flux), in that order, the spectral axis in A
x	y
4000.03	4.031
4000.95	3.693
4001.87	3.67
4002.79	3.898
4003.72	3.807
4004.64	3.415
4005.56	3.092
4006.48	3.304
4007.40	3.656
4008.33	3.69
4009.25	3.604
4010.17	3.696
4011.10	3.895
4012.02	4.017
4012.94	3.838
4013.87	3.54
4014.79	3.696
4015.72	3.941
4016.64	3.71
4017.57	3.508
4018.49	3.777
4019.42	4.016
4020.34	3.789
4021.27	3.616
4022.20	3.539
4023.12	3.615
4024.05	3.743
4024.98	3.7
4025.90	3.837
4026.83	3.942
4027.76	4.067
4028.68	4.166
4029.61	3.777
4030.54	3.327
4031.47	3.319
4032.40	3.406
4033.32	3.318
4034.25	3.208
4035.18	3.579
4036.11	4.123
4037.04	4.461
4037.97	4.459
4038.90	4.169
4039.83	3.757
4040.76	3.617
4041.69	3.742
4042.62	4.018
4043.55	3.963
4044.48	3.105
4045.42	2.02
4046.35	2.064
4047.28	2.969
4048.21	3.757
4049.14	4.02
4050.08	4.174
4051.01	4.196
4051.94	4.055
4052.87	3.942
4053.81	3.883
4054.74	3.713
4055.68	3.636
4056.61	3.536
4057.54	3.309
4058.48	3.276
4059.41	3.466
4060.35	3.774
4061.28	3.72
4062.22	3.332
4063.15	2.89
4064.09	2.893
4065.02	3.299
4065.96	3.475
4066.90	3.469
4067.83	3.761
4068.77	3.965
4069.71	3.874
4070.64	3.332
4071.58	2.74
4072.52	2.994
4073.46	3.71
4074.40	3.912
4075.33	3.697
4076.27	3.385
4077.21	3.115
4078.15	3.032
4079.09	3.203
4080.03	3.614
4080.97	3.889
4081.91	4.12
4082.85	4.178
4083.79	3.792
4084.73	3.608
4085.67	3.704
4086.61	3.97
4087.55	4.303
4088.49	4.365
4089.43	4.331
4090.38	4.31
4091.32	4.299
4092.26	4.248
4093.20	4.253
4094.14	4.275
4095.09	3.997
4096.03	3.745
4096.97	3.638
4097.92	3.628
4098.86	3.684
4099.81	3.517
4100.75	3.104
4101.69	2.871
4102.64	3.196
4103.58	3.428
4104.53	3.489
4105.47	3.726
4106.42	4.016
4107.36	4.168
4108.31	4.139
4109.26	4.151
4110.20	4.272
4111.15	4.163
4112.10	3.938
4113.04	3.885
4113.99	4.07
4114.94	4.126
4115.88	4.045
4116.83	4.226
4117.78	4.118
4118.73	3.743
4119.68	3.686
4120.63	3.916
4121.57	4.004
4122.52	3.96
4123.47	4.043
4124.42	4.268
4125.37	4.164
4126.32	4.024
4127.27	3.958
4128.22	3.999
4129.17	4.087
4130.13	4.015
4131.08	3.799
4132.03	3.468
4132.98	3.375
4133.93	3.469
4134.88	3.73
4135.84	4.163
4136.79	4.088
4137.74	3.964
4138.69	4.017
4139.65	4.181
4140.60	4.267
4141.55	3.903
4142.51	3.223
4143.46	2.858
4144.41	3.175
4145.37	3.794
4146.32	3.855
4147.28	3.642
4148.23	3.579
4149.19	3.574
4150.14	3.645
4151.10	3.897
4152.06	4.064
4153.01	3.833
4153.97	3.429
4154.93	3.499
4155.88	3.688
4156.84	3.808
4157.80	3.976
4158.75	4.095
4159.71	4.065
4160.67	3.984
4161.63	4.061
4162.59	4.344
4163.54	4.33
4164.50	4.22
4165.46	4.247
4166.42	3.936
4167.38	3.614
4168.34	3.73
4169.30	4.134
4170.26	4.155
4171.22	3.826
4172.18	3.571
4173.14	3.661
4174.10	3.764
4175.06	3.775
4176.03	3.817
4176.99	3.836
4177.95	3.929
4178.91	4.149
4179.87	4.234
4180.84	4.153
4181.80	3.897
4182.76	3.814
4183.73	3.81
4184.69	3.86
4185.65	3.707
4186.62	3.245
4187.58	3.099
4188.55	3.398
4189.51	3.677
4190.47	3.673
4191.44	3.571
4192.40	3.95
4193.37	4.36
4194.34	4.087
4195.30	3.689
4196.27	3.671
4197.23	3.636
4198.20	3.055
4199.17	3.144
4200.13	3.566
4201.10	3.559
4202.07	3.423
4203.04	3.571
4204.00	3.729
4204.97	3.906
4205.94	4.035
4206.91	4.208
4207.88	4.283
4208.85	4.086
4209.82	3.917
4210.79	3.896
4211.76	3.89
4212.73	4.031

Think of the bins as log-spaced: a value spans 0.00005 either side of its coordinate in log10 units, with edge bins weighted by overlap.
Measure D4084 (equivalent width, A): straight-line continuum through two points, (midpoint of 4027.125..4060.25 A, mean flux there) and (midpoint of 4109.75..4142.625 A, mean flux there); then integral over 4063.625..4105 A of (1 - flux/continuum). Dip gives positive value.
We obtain 1.45 A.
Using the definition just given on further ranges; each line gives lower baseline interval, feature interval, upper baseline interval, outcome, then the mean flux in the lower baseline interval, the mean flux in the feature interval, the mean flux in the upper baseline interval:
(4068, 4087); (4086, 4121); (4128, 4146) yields -2.4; 3.59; 3.92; 3.76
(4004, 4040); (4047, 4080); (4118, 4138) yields 2.3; 3.73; 3.53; 3.9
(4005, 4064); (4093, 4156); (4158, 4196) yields -0.4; 3.65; 3.82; 3.88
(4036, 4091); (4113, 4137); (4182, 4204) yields -2.0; 3.65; 3.94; 3.62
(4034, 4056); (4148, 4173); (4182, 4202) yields -1.7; 3.7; 3.9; 3.63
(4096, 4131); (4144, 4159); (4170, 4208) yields 0.4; 3.87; 3.72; 3.75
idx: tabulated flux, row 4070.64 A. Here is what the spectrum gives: 3.332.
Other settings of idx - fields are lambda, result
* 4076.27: 3.385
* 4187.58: 3.099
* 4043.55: 3.963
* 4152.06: 4.064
